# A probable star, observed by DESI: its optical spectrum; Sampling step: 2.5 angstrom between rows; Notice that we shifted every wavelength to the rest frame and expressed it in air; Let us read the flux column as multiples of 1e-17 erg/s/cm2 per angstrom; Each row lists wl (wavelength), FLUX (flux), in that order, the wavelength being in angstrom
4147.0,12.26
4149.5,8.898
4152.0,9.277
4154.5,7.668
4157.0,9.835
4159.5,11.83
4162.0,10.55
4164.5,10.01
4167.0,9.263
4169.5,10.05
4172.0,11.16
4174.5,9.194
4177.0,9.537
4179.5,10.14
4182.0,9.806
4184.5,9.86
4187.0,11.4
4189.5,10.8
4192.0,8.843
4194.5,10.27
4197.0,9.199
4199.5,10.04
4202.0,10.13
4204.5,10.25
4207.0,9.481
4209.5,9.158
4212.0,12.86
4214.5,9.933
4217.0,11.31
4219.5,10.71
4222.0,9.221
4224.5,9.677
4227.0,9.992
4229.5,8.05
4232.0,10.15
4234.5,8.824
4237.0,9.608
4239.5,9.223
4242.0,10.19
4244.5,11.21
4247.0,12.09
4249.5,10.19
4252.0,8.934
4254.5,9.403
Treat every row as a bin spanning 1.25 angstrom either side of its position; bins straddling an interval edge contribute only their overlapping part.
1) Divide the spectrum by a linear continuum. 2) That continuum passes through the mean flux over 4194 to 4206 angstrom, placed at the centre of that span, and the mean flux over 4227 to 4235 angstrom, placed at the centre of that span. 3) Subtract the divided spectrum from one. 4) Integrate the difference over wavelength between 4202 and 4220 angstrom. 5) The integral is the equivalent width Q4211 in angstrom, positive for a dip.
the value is -1.5 angstrom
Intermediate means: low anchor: 9.95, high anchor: 9.18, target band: 10.5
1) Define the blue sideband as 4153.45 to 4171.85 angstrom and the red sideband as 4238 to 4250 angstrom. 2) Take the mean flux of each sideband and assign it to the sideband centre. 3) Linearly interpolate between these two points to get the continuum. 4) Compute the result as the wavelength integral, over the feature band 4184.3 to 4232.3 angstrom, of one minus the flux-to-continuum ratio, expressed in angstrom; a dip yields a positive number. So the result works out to 1.2 angstrom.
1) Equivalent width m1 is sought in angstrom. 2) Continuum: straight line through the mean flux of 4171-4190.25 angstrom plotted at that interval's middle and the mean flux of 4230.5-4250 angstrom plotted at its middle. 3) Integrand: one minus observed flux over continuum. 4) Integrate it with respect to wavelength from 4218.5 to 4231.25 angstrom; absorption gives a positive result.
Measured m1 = 0.8 angstrom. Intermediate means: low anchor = 10.2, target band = 9.53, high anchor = 10.2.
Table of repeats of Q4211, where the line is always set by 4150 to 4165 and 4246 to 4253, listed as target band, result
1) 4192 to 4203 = 0.3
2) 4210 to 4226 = -0.5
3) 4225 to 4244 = 1.5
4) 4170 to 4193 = -0.3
